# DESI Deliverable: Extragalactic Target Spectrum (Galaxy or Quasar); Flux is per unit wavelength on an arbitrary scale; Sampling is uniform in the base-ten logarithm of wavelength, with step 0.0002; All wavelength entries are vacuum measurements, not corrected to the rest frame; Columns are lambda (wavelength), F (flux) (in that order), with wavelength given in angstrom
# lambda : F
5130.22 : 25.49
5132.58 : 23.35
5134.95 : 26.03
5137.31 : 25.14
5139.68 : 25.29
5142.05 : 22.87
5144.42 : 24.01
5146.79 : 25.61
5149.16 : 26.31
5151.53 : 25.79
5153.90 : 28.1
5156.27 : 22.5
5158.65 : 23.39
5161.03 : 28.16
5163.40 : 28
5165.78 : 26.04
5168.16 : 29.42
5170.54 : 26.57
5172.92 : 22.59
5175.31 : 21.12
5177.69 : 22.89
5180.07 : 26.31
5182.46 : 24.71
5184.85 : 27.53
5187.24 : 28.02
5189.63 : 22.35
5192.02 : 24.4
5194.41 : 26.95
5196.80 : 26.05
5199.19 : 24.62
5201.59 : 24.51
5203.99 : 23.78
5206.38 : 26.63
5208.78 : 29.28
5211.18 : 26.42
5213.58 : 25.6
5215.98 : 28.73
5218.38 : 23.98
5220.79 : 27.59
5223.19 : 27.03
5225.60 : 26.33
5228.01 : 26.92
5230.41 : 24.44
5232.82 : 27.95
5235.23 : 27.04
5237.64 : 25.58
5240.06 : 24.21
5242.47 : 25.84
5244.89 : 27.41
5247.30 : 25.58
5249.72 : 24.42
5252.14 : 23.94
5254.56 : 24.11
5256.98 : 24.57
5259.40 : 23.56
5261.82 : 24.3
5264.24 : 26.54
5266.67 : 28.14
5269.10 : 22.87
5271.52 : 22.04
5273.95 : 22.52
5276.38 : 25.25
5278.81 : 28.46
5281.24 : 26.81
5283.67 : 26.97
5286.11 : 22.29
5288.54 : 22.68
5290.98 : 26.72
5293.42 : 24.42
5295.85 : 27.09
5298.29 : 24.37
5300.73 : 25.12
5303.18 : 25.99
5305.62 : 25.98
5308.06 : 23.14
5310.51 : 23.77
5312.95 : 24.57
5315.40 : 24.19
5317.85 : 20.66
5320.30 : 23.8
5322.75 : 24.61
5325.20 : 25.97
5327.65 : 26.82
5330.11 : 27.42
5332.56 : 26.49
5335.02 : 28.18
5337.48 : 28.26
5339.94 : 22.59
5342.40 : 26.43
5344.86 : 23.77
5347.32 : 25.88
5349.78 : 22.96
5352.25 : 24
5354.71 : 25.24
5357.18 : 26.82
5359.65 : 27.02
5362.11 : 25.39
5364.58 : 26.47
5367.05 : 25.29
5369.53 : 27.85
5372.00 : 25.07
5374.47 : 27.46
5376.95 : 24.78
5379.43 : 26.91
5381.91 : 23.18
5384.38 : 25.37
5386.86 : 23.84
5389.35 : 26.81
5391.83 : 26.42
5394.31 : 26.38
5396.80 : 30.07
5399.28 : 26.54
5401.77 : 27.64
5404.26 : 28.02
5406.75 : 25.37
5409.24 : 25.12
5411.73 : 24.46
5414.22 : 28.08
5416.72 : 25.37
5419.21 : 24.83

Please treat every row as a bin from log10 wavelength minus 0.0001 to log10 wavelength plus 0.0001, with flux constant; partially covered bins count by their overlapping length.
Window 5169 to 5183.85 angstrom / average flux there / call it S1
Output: 24.2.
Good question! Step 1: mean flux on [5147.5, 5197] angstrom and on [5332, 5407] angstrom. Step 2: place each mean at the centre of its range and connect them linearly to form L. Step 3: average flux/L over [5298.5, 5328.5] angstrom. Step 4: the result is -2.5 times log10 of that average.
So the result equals 0.06 mag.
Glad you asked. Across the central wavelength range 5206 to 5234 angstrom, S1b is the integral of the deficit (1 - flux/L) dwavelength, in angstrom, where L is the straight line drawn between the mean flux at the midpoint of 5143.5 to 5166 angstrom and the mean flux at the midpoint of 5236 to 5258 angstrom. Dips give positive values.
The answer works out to -1.6 angstrom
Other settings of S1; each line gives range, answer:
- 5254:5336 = 25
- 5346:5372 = 25.7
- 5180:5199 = 25.7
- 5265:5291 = 24.9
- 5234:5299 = 25.1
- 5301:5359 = 25.1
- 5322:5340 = 26.6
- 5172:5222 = 25.4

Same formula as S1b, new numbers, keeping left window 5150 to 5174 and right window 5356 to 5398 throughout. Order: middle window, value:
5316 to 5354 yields 1.4 angstrom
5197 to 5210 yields 0.2 angstrom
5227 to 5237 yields -0.2 angstrom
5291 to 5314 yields 1.0 angstrom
